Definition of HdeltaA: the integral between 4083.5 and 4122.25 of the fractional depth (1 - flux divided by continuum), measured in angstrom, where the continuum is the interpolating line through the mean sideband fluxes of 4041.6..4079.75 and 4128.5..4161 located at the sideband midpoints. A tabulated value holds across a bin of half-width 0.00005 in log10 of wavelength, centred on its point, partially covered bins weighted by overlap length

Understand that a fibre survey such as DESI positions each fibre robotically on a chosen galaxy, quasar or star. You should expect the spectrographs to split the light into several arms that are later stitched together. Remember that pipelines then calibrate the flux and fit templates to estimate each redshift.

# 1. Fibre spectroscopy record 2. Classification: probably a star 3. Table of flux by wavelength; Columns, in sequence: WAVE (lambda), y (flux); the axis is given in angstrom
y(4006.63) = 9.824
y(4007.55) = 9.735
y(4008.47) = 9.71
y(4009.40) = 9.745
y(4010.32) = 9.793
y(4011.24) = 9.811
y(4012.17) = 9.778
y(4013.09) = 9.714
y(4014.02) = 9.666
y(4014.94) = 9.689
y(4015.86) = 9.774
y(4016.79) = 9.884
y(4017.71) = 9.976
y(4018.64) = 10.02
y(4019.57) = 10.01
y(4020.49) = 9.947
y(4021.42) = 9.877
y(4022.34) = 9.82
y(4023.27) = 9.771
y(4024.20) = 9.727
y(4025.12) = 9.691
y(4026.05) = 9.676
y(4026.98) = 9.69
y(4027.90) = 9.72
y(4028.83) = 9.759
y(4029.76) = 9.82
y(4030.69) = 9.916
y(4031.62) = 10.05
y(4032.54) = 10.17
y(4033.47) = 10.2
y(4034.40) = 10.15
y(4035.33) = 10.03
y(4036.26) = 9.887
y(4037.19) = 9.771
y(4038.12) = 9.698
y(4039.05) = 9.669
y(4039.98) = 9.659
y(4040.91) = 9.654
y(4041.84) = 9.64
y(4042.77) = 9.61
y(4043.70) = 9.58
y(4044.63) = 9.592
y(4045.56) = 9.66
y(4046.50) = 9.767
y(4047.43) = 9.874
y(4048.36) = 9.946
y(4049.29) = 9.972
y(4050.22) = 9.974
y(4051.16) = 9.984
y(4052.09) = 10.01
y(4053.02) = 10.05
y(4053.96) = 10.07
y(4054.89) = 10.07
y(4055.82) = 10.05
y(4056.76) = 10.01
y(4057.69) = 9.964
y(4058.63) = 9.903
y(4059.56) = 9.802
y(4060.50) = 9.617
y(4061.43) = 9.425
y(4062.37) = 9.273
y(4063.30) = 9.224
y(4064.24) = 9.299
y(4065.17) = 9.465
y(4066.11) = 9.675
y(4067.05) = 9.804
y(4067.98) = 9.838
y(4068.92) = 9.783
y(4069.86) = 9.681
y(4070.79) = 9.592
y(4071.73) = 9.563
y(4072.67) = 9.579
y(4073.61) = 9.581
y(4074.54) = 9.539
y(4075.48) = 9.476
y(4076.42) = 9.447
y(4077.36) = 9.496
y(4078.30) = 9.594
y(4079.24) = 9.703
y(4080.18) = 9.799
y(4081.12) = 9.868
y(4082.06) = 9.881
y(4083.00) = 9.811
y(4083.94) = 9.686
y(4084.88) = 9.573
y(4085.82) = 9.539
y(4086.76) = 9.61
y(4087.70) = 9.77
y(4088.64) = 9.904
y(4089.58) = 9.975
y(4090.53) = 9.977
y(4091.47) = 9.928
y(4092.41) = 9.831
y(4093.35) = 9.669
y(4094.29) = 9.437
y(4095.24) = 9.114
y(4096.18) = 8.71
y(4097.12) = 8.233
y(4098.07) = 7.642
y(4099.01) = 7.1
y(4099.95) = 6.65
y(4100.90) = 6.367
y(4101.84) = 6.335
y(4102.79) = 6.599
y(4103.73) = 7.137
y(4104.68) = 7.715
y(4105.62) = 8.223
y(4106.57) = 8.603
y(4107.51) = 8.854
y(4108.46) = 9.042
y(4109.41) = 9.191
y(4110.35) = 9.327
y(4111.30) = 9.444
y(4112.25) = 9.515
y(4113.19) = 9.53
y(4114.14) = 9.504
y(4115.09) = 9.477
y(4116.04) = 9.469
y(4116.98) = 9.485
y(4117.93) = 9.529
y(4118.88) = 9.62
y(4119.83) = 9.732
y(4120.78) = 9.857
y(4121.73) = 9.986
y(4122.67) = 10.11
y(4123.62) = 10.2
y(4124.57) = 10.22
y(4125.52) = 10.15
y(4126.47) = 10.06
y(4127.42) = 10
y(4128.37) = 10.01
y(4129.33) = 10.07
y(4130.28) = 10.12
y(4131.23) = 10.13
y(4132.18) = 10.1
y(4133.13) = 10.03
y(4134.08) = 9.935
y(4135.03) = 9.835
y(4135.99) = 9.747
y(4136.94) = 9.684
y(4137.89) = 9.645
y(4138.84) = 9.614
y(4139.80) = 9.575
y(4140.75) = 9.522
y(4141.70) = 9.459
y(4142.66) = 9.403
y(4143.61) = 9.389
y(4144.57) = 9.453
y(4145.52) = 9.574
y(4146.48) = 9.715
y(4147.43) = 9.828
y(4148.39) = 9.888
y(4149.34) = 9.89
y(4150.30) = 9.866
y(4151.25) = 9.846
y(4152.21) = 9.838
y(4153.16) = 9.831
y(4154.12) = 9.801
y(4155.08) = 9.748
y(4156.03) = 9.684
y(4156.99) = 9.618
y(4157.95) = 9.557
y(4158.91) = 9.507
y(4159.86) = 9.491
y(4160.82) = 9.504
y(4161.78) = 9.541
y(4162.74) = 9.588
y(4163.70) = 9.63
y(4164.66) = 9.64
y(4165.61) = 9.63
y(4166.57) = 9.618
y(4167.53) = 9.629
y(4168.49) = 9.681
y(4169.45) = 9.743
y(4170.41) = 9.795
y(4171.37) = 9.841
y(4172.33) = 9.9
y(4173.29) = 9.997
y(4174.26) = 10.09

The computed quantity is 3.1 angstrom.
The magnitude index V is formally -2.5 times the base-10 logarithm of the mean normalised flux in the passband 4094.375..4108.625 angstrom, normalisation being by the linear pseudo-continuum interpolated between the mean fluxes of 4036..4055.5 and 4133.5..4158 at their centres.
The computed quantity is 0.25 mag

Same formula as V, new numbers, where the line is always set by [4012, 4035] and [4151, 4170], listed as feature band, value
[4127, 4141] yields -0.02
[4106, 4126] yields 0.02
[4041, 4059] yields -0.01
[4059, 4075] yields 0.02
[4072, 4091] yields 0.01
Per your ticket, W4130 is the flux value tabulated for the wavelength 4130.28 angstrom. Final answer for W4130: 10.12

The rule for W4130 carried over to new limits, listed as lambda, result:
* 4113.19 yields 9.53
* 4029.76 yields 9.82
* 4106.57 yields 8.603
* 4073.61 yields 9.581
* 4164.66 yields 9.64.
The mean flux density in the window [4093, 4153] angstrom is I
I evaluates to 9.27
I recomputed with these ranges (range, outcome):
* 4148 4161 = 9.73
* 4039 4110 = 9.32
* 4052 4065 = 9.76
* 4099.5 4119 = 8.54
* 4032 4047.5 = 9.8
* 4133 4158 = 9.7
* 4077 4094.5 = 9.75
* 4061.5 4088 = 9.61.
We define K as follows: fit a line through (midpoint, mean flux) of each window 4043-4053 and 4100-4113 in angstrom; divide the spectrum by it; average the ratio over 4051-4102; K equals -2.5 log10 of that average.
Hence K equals -0.05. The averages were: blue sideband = 9.84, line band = 9.41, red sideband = 8.16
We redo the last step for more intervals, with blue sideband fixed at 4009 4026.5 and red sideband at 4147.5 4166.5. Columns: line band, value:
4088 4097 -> 0.02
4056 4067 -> 0.02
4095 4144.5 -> 0.06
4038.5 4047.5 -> 0.01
